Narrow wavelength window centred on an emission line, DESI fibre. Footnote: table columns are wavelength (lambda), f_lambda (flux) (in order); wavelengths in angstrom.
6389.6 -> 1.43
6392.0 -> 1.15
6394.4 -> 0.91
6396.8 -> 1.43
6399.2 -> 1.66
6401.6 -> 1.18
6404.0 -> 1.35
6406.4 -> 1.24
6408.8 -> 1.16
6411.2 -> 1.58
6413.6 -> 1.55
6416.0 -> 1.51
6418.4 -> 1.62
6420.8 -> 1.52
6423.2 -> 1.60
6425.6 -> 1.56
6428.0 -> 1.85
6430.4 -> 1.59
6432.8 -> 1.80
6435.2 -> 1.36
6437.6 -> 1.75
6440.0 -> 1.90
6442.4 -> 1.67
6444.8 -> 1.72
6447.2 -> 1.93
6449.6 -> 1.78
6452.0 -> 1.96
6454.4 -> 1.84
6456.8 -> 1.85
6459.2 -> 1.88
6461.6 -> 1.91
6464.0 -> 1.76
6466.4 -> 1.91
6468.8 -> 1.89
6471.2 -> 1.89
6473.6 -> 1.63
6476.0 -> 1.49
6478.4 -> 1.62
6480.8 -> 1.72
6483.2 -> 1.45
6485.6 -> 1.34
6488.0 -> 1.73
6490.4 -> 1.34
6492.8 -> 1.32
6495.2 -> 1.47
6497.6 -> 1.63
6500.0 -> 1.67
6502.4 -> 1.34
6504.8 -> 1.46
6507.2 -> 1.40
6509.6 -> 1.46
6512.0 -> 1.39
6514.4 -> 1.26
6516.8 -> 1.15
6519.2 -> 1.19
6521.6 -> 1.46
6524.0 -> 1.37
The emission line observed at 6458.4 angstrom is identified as Mg II 2798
